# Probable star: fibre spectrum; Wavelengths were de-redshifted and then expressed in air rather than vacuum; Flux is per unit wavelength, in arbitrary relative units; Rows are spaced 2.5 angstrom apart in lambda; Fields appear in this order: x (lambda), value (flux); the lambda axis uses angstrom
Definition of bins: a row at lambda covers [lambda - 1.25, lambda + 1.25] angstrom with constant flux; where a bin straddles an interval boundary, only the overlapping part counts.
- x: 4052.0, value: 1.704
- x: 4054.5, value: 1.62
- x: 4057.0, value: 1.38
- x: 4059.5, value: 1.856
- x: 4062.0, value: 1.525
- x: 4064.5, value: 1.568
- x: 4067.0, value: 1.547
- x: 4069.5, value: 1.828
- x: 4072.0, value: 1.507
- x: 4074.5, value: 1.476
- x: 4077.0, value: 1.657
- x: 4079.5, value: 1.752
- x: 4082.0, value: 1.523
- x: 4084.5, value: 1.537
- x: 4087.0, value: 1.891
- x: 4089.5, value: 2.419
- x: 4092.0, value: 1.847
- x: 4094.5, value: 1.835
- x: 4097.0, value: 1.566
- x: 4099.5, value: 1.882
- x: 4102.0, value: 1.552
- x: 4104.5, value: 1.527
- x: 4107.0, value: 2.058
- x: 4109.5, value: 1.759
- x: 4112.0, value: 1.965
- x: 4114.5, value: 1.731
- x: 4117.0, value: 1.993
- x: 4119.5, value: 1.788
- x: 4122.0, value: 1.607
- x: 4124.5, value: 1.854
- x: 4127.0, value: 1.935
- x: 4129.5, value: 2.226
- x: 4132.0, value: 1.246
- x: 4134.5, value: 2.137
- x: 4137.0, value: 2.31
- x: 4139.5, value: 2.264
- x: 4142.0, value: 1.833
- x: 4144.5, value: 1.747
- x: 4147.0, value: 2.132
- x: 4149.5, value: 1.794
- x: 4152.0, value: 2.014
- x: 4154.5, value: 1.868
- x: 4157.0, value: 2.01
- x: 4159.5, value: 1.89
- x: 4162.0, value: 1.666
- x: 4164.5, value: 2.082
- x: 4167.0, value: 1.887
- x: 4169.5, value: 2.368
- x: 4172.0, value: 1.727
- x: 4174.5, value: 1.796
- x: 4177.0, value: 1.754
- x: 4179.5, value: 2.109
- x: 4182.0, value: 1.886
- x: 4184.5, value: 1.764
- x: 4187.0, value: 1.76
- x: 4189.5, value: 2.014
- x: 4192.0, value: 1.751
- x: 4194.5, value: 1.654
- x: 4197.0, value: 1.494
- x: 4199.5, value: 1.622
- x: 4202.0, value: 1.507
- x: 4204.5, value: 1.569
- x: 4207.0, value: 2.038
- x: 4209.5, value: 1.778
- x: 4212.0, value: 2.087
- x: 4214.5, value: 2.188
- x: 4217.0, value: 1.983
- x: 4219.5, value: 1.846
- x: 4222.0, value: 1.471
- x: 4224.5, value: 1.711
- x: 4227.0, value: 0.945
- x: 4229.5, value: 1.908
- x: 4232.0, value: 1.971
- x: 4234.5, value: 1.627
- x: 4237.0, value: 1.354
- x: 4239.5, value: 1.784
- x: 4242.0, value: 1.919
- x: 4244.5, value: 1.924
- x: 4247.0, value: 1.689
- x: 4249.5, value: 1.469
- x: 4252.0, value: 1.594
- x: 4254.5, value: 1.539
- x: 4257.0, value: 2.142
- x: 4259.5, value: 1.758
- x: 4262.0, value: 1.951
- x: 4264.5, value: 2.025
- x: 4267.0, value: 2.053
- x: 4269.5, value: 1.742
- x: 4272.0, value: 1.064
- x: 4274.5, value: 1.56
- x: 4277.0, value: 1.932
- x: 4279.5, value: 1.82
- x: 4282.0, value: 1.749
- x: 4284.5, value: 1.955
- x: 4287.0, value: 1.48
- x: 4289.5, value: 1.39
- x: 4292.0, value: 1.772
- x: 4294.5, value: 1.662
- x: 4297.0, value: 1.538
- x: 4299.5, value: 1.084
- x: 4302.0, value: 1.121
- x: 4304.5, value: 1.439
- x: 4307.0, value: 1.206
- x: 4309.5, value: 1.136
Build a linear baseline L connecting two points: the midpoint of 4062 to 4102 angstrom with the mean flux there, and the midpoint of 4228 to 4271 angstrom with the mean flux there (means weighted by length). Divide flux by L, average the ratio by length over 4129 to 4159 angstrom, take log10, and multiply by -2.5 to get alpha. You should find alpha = -0.13 mag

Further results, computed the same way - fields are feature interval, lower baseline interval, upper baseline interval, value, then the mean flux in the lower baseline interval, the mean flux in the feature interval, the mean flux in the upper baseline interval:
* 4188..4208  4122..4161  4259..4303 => 0.07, 1.94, 1.7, 1.65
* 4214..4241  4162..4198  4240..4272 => 0.07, 1.86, 1.7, 1.79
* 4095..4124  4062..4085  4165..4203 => -0.06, 1.6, 1.77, 1.81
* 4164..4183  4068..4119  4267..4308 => -0.16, 1.76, 1.95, 1.55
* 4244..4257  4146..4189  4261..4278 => 0.07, 1.91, 1.67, 1.76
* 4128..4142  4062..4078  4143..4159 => -0.09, 1.59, 2.02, 1.92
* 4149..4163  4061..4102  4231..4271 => -0.09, 1.71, 1.88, 1.78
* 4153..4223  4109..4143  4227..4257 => -0.03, 1.91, 1.84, 1.69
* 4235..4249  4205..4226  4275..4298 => 0.05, 1.87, 1.71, 1.7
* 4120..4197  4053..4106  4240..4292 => -0.11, 1.68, 1.9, 1.74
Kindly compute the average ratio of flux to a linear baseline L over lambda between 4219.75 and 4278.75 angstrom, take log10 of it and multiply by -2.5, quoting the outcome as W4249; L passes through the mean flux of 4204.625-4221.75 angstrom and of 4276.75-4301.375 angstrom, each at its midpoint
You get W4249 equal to 0.04 mag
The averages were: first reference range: 1.93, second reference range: 1.61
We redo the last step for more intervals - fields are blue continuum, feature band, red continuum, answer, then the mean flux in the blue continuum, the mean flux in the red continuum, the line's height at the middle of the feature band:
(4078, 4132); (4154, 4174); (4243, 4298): -0.09 mag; 1.81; 1.72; 1.78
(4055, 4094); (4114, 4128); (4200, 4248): -0.07 mag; 1.69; 1.75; 1.71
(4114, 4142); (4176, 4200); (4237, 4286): 0.04 mag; 1.92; 1.76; 1.85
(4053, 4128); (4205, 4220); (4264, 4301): -0.18 mag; 1.73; 1.64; 1.68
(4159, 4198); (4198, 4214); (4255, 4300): 0.02 mag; 1.85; 1.71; 1.81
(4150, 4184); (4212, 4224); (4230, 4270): -0.03 mag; 1.92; 1.79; 1.84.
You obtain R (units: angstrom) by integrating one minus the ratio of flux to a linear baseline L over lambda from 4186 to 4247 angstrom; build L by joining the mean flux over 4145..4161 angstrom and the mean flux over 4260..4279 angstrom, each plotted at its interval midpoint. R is 3.2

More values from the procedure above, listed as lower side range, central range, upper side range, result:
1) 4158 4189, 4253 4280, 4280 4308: -3.2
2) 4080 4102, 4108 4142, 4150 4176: -0.9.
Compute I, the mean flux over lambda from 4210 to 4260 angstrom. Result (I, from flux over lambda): 1.75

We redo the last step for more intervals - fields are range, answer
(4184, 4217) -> 1.79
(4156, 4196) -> 1.88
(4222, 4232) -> 1.57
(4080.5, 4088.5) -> 1.68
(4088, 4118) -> 1.84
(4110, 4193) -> 1.91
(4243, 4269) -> 1.81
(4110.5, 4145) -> 1.9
